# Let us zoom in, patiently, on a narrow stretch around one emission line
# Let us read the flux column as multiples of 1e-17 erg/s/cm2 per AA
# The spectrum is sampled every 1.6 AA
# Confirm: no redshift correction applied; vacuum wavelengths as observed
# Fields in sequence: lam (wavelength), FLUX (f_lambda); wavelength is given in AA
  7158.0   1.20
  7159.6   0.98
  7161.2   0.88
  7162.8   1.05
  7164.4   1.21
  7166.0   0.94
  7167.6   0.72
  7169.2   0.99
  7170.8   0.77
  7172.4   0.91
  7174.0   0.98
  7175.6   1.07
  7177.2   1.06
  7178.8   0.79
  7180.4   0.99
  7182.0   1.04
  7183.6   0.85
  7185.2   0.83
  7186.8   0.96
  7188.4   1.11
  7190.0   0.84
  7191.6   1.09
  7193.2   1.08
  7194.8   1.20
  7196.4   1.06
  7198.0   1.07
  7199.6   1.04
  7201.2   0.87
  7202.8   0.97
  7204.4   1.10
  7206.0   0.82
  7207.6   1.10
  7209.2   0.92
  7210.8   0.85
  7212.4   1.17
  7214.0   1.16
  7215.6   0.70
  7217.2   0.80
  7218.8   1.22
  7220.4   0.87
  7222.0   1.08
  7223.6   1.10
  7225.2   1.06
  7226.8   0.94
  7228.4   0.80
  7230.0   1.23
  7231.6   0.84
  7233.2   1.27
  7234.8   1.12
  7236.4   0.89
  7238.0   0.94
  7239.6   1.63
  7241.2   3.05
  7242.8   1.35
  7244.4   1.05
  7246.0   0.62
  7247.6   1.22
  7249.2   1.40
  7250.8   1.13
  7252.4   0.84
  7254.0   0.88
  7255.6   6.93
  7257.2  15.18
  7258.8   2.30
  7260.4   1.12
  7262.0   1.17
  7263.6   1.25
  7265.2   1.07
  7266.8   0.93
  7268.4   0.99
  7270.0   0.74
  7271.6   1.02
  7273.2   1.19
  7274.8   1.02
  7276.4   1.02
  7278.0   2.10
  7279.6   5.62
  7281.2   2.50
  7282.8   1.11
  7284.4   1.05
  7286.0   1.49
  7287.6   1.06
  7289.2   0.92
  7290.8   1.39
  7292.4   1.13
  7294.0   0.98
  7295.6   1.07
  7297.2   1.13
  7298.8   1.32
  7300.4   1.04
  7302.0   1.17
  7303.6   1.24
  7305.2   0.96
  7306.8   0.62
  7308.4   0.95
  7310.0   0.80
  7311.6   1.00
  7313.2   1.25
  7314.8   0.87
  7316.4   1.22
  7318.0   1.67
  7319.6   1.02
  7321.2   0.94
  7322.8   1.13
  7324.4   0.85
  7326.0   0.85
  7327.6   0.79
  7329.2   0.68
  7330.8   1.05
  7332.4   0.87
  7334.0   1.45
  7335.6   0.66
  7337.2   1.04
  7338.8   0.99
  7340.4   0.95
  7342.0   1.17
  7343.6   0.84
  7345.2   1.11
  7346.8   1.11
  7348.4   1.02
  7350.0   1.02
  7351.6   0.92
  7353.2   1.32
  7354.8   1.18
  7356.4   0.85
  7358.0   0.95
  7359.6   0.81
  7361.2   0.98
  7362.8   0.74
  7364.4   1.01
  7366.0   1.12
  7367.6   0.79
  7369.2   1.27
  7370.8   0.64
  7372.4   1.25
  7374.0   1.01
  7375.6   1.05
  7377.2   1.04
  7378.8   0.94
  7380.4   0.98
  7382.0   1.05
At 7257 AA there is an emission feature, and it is H-alpha 6563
